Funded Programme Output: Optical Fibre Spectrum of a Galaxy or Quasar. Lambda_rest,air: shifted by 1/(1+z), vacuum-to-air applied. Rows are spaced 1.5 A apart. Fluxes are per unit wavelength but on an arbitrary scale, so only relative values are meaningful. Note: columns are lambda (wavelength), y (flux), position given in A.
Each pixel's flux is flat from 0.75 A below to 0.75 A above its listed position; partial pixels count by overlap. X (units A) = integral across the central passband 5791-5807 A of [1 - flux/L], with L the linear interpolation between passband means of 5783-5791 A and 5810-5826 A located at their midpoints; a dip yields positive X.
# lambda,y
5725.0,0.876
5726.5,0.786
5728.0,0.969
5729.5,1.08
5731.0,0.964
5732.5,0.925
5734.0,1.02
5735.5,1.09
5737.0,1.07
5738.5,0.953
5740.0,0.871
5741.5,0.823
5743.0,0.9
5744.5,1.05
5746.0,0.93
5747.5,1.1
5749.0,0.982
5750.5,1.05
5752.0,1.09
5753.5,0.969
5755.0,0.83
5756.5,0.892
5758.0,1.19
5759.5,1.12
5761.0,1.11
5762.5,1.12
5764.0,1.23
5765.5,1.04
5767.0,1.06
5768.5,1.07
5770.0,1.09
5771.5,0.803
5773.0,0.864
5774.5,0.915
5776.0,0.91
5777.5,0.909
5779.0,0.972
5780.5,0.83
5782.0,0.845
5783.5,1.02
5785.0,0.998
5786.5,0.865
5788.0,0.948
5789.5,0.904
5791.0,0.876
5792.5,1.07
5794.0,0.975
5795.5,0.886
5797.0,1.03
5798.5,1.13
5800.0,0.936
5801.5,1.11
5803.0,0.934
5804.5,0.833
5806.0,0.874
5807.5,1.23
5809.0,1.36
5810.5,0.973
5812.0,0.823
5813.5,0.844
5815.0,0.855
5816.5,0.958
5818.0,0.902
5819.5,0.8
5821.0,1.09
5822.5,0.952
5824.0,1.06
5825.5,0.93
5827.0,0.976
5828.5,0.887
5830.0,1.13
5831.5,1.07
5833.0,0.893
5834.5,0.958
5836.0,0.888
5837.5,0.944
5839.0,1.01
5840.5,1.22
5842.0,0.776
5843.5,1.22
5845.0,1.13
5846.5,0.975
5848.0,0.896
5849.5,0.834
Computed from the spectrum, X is -0.8 A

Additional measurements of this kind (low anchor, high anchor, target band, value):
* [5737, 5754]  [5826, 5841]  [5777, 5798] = 1.0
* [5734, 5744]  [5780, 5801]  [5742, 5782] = -1.7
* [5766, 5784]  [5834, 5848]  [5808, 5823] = 0.3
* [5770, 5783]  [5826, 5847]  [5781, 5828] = -1.0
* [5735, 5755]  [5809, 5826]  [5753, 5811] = -1.8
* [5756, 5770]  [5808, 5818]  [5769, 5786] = 2.2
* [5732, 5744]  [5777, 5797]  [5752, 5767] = -1.7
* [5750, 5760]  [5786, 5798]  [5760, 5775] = -0.6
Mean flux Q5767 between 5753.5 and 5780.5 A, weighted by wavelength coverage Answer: 1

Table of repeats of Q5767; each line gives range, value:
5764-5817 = 0.968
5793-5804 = 0.998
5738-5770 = 1.02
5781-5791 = 0.923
